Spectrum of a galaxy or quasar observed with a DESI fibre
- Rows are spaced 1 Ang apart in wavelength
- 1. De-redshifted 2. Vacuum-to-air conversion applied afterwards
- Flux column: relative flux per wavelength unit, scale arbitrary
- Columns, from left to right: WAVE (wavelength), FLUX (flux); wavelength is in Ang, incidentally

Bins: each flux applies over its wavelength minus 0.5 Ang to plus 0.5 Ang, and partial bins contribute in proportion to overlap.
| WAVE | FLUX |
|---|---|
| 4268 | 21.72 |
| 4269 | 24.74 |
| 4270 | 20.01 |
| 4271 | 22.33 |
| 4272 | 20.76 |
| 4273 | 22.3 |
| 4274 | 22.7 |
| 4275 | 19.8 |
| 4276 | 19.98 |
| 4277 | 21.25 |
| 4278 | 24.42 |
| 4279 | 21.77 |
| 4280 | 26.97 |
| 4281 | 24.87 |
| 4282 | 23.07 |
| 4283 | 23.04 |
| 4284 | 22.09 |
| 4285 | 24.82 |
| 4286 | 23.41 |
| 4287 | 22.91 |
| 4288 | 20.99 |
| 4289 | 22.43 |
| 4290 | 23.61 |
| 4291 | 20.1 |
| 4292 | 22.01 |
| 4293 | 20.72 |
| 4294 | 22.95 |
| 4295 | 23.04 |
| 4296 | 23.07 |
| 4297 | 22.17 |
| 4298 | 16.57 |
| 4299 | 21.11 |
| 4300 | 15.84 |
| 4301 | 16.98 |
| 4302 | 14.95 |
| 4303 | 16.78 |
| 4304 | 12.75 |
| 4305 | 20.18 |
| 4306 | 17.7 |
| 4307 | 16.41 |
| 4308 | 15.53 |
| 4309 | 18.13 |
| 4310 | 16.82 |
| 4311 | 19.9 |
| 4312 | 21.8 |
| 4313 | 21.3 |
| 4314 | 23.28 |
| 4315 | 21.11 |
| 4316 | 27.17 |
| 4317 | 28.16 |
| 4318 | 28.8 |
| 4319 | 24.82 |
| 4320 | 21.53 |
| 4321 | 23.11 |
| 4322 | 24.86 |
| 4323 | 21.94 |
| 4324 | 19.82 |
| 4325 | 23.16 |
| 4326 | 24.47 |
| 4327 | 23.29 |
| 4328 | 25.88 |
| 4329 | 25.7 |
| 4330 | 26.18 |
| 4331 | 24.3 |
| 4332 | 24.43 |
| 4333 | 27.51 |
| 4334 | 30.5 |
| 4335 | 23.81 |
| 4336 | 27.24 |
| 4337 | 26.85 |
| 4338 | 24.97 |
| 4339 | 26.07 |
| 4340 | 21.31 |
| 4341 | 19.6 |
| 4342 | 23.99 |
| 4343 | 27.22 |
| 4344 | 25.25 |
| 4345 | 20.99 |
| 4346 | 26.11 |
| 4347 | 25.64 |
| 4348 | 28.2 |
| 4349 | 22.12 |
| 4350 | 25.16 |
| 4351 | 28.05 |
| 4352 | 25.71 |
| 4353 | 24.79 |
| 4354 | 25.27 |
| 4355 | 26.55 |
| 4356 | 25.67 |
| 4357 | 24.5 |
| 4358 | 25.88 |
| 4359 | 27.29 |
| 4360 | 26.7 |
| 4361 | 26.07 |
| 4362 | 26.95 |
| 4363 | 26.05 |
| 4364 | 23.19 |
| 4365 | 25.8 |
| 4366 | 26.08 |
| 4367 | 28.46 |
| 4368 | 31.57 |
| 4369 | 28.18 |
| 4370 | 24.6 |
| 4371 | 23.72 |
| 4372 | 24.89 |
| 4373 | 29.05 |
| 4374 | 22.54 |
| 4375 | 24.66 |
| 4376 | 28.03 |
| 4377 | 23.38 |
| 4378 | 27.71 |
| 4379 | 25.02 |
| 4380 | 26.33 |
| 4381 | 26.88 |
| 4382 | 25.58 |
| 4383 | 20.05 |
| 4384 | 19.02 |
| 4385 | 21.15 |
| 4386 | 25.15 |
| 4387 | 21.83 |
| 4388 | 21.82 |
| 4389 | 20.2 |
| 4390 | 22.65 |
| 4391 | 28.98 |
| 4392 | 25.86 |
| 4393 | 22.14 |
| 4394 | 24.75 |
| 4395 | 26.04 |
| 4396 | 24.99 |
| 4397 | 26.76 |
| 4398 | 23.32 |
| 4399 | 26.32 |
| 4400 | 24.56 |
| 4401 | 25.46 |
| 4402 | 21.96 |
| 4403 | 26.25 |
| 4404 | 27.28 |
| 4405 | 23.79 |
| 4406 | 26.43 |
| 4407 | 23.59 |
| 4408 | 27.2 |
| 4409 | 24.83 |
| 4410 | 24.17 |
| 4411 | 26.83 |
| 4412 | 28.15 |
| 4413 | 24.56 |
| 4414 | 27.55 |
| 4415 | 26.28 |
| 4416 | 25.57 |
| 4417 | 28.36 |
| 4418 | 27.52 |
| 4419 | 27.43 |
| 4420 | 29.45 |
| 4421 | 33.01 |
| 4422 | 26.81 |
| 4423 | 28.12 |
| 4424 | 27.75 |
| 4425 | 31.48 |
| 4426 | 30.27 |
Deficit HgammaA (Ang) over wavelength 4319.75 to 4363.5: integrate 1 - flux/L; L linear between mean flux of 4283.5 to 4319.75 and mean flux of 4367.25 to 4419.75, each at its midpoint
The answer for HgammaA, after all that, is -4.4 Ang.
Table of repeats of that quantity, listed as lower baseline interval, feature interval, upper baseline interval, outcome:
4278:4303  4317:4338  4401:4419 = -1.9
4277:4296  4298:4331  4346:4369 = 4.2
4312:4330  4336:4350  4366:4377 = 0.3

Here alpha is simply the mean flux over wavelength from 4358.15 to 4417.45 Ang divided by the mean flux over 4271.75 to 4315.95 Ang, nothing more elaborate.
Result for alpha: 1.2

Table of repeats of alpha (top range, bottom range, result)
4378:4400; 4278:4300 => 1.08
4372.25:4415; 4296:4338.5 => 1.12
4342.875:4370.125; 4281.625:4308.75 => 1.29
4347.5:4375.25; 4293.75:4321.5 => 1.27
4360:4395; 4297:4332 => 1.18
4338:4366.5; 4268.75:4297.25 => 1.12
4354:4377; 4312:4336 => 1.06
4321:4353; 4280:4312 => 1.22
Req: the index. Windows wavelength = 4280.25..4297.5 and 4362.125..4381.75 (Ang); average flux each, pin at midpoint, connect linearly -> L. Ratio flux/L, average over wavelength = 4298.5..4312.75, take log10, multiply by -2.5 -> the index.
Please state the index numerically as 0.31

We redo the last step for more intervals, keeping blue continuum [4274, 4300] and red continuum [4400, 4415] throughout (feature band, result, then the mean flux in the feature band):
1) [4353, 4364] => -0.07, 25.9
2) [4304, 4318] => 0.11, 20.6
